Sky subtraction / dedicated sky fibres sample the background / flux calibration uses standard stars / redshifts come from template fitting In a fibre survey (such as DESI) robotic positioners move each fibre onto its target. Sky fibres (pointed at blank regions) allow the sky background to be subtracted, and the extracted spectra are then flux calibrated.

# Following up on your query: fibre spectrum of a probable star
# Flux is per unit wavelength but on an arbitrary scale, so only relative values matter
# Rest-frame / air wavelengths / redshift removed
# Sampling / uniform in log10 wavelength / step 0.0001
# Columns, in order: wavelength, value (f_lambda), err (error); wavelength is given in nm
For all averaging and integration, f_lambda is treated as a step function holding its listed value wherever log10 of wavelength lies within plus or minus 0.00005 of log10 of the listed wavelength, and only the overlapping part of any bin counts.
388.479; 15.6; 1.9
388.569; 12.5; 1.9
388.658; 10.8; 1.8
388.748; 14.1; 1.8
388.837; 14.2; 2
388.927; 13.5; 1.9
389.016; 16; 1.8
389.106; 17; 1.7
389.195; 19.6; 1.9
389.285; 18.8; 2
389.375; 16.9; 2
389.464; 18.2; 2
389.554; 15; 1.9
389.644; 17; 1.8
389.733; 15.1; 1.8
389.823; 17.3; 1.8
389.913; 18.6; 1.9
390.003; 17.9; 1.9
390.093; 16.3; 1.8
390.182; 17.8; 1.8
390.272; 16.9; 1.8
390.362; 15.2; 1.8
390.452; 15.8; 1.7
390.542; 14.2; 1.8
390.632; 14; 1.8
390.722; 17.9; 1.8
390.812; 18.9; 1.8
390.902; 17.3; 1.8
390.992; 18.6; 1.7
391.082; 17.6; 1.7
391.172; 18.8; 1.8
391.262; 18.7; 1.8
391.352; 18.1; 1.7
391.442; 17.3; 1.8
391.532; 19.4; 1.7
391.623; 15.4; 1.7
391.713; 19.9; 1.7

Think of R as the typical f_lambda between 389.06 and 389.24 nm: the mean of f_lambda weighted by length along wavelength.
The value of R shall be 18.3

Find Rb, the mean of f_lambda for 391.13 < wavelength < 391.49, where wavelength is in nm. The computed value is 18.3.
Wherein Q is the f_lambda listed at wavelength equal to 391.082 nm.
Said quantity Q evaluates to 17.6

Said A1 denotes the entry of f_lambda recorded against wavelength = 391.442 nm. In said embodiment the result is 17.3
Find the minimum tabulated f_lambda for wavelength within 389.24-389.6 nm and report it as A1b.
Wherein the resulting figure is 15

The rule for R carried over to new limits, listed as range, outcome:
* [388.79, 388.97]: 13.9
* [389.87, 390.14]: 17.6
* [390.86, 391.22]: 18.1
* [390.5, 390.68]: 14.2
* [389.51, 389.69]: 16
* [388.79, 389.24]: 16.1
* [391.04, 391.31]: 18.4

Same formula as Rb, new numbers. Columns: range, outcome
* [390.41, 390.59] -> 15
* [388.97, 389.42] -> 17.7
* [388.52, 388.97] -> 13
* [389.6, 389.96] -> 17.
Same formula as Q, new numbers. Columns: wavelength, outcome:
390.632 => 14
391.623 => 15.4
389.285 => 18.8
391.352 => 18.1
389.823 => 17.3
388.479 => 15.6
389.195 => 19.6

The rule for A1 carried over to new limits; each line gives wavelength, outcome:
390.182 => 17.8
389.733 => 15.1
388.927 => 13.5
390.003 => 17.9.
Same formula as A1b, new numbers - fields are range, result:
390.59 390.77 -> 14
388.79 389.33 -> 13.5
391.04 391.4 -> 17.6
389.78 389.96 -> 17.3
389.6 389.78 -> 15.1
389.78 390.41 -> 15.2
